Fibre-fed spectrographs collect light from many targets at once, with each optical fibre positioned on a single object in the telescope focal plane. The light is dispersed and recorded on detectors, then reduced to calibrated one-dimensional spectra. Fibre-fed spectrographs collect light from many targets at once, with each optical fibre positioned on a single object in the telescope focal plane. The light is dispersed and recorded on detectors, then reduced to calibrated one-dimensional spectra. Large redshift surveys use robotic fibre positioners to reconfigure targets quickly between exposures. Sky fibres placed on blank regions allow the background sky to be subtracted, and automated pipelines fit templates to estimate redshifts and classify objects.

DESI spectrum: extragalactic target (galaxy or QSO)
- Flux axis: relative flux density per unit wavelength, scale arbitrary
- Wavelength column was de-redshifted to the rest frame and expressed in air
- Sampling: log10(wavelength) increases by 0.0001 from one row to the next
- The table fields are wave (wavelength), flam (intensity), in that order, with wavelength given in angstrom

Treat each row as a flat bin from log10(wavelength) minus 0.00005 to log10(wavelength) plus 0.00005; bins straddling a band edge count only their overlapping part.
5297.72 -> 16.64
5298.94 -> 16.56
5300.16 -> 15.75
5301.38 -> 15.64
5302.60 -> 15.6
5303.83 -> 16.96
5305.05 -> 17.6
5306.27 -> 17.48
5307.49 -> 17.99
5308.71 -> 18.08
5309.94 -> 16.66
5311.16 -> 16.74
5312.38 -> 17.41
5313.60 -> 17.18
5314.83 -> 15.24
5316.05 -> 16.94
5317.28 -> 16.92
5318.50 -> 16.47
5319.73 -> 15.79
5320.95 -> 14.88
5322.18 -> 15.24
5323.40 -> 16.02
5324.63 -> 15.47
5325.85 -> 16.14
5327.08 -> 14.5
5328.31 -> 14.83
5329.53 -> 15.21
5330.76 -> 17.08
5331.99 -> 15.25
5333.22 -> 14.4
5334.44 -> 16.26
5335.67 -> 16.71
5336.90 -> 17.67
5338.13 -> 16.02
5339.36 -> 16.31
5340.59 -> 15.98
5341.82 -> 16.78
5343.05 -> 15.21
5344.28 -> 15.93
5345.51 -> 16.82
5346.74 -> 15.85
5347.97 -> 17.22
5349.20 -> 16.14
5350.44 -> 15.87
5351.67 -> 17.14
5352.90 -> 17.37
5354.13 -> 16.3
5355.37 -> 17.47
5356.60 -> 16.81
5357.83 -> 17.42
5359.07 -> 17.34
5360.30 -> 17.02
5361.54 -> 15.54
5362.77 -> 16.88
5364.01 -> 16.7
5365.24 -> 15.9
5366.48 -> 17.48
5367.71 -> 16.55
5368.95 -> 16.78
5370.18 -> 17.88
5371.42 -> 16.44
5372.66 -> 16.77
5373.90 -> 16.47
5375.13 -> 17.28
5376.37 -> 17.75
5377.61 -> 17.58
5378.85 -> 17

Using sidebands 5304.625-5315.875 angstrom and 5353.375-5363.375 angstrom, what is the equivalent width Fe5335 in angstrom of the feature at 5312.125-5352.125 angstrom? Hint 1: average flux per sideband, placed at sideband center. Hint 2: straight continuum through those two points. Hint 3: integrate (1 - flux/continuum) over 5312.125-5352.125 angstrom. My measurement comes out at 2.21 angstrom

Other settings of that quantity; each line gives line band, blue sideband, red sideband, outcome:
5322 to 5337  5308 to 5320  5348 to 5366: 0.9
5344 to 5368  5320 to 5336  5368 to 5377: -0.3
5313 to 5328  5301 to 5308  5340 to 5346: 0.6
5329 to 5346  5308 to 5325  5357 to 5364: 0.5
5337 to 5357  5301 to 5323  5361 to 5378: 0.3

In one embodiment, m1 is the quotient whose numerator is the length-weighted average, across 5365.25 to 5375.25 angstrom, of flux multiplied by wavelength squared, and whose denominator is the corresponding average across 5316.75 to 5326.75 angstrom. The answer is 1.09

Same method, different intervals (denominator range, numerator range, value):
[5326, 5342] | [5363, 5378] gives 1.08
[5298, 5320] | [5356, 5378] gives 1.03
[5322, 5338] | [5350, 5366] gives 1.07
